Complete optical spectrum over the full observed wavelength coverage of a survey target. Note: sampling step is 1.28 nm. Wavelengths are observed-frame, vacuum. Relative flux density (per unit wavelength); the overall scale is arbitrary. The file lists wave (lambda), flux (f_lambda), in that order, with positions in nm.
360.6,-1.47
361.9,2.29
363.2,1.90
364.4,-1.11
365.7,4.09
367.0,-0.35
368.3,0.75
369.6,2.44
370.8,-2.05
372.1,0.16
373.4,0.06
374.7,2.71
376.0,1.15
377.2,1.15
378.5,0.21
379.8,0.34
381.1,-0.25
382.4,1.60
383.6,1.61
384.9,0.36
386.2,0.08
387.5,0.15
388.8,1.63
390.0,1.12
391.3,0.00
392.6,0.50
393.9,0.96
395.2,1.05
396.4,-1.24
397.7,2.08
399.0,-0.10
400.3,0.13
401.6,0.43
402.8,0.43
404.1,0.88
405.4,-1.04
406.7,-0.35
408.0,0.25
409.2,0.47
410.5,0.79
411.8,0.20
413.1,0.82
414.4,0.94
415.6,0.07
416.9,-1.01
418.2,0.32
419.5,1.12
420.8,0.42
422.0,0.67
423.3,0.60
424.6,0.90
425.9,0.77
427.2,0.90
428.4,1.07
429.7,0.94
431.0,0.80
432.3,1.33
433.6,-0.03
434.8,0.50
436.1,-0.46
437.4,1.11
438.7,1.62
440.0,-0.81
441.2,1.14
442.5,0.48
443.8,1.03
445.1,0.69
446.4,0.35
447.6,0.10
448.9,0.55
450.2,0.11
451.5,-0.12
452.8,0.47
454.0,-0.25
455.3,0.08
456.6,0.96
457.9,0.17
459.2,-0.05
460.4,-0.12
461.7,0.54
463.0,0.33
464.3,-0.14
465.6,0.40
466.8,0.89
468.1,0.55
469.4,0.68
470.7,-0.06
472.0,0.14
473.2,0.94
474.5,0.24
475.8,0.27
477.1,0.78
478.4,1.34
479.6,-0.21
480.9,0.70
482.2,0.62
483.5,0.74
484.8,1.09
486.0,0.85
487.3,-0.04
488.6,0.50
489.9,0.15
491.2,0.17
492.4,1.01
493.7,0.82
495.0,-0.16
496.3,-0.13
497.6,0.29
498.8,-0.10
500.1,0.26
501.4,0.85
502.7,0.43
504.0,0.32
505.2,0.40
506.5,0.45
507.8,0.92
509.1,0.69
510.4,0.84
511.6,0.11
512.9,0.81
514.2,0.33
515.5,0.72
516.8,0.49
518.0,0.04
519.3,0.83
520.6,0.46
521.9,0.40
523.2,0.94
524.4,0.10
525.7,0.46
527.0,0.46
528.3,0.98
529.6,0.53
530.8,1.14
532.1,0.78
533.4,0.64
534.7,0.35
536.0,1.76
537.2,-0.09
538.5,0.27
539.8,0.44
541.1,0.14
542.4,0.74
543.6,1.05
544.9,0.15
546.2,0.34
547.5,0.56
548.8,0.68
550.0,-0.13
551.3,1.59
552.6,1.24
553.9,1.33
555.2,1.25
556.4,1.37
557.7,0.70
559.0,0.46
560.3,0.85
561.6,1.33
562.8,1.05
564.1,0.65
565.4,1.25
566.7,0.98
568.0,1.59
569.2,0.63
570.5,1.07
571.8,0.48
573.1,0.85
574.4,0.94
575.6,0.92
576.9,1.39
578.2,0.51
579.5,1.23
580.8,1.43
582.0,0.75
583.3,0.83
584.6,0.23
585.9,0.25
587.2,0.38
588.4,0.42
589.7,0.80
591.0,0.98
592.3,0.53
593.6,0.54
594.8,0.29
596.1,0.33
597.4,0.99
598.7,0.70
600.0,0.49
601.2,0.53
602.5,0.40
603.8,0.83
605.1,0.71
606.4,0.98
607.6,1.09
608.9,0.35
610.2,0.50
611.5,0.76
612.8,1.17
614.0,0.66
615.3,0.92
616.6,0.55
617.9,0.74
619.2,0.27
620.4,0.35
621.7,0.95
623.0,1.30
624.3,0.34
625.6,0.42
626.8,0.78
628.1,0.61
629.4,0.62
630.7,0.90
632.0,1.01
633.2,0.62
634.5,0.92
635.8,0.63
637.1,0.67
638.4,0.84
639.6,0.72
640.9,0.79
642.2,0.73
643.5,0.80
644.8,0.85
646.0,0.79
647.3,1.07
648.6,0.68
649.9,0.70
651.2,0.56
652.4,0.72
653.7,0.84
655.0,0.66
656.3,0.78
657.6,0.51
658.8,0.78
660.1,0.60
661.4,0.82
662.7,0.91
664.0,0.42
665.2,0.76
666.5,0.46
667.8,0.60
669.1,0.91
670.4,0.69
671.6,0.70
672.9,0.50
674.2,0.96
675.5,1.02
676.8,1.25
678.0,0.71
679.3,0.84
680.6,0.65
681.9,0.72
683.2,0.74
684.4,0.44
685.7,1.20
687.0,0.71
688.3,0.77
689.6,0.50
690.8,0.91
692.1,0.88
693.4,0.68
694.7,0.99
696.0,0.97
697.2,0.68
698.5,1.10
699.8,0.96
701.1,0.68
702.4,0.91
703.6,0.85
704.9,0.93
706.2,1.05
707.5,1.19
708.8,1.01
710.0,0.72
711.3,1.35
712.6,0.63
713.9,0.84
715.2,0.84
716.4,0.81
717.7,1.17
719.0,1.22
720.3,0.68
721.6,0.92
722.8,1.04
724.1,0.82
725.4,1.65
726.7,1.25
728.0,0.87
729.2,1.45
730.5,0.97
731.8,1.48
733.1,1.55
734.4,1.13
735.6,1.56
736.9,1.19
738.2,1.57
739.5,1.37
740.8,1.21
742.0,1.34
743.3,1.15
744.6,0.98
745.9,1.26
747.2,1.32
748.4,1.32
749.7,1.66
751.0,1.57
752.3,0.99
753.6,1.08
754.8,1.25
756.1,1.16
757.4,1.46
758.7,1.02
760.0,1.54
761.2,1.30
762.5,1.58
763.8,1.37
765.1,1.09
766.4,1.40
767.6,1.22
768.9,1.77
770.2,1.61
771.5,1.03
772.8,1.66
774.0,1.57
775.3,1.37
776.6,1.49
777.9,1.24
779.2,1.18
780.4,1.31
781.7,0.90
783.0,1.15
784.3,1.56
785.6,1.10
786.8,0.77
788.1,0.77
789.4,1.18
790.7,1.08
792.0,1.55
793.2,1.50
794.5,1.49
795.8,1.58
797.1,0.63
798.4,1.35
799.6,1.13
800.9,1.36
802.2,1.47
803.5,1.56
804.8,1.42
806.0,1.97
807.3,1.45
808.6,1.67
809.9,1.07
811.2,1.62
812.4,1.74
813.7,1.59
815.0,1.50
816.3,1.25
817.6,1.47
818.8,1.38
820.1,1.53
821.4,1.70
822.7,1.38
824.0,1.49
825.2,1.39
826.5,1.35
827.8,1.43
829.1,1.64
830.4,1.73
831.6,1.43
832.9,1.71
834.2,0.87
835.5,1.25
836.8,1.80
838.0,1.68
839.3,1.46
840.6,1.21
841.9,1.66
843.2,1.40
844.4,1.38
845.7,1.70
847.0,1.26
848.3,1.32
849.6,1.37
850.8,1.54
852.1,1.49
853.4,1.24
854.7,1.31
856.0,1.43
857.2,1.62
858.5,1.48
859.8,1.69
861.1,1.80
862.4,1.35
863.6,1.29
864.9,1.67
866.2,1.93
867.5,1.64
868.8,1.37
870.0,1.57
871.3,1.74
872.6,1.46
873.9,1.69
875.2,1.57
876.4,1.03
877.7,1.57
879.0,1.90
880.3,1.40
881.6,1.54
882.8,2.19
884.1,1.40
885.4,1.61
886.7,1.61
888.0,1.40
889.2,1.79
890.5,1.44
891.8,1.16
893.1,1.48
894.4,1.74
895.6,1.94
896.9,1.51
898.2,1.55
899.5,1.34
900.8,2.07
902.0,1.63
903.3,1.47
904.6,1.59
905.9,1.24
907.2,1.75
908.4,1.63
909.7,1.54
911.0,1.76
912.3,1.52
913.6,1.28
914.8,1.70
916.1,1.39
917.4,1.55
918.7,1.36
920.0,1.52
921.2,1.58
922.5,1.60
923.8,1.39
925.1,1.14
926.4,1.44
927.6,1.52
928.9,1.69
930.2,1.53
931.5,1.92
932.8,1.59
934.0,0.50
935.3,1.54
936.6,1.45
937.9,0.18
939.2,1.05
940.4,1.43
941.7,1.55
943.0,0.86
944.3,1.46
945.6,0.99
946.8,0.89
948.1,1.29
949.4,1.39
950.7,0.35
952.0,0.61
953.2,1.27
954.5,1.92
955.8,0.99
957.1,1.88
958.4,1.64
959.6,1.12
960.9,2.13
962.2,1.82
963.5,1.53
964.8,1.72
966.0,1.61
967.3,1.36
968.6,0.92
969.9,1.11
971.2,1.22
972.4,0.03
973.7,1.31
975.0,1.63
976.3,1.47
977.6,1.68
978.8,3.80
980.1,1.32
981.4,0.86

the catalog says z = 0.816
